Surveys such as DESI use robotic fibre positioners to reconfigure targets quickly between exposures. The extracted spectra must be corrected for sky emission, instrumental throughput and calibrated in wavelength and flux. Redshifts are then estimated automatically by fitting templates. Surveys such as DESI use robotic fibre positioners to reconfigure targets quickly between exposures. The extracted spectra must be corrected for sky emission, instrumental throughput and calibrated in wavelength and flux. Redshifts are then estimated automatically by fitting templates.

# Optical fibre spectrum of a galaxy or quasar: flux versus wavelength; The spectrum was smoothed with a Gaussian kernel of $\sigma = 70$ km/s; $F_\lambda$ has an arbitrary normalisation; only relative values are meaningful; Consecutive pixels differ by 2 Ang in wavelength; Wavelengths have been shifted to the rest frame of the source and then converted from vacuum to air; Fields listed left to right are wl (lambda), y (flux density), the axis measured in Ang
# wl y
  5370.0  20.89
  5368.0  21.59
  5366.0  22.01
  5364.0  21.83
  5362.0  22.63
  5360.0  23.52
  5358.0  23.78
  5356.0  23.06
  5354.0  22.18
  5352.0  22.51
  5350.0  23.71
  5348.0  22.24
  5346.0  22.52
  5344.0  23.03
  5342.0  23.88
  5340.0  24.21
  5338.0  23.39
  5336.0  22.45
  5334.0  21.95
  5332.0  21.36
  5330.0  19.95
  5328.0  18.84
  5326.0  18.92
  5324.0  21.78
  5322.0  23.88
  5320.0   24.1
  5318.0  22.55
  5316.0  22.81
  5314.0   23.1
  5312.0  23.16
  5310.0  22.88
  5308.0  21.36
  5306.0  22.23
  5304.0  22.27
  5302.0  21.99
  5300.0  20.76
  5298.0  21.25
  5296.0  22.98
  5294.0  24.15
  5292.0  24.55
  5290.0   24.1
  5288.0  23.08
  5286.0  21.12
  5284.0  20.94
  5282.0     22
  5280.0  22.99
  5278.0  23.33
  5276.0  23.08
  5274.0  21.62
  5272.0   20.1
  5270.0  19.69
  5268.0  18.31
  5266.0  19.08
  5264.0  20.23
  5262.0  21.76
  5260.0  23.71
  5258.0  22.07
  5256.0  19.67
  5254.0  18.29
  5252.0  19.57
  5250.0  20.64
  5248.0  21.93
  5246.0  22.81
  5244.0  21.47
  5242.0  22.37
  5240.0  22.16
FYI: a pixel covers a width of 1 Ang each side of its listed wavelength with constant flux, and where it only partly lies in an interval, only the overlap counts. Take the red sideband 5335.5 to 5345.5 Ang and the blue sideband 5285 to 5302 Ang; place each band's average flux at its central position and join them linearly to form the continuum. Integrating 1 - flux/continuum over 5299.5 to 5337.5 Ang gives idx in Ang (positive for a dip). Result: 1.8 Ang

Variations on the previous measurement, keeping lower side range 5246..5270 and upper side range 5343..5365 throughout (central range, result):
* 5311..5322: -0.64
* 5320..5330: 0.47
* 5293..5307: -0.45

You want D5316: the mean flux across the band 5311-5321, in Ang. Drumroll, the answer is 23.1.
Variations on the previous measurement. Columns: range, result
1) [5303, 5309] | 22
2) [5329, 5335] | 21.1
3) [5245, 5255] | 20.6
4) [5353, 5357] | 22.6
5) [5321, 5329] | 20.9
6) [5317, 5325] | 23.1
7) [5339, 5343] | 24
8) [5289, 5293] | 24.3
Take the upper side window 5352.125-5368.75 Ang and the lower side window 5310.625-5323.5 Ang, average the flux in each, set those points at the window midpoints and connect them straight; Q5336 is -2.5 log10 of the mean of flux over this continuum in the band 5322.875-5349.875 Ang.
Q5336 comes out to 0.05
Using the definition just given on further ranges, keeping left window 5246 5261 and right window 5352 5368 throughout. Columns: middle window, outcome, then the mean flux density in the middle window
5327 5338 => 0.054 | 21.1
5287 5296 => -0.110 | 23.9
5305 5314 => -0.031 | 22.5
